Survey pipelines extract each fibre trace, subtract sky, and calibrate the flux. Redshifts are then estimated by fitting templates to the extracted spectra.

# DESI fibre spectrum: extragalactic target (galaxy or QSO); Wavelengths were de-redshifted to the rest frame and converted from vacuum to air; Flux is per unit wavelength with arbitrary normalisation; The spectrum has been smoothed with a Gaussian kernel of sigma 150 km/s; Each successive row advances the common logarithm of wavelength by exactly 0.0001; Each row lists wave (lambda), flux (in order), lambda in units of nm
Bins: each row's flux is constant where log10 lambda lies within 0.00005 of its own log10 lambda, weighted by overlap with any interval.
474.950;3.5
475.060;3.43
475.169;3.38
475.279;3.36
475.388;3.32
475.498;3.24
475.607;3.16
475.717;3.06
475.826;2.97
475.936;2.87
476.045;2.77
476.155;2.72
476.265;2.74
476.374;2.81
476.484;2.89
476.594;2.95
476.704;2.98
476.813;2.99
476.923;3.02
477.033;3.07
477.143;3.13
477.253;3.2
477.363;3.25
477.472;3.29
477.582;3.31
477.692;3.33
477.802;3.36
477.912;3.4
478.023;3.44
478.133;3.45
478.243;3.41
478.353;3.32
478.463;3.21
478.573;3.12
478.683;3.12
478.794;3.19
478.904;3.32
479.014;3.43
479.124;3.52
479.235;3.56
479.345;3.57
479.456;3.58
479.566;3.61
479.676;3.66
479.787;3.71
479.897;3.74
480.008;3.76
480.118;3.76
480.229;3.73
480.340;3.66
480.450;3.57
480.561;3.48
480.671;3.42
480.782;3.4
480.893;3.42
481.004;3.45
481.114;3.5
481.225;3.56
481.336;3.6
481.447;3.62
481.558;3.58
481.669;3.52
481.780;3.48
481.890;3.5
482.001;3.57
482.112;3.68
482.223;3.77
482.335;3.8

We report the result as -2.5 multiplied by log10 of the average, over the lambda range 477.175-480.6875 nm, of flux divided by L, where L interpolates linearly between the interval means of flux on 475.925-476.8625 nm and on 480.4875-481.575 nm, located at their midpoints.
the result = -0.08 mag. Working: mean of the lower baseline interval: 2.86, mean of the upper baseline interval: 3.5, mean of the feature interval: 3.45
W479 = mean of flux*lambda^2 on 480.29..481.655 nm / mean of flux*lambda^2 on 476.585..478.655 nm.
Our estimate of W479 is 1.11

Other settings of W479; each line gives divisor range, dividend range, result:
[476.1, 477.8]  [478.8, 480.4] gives 1.19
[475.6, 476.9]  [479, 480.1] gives 1.27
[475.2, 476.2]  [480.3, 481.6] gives 1.18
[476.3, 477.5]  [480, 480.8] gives 1.20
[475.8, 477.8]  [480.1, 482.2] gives 1.20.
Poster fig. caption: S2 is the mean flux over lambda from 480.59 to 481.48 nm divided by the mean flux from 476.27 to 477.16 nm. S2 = 1.2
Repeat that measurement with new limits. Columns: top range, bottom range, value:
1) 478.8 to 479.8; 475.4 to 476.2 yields 1.18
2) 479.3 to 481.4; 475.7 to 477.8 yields 1.19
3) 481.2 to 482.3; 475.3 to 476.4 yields 1.20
